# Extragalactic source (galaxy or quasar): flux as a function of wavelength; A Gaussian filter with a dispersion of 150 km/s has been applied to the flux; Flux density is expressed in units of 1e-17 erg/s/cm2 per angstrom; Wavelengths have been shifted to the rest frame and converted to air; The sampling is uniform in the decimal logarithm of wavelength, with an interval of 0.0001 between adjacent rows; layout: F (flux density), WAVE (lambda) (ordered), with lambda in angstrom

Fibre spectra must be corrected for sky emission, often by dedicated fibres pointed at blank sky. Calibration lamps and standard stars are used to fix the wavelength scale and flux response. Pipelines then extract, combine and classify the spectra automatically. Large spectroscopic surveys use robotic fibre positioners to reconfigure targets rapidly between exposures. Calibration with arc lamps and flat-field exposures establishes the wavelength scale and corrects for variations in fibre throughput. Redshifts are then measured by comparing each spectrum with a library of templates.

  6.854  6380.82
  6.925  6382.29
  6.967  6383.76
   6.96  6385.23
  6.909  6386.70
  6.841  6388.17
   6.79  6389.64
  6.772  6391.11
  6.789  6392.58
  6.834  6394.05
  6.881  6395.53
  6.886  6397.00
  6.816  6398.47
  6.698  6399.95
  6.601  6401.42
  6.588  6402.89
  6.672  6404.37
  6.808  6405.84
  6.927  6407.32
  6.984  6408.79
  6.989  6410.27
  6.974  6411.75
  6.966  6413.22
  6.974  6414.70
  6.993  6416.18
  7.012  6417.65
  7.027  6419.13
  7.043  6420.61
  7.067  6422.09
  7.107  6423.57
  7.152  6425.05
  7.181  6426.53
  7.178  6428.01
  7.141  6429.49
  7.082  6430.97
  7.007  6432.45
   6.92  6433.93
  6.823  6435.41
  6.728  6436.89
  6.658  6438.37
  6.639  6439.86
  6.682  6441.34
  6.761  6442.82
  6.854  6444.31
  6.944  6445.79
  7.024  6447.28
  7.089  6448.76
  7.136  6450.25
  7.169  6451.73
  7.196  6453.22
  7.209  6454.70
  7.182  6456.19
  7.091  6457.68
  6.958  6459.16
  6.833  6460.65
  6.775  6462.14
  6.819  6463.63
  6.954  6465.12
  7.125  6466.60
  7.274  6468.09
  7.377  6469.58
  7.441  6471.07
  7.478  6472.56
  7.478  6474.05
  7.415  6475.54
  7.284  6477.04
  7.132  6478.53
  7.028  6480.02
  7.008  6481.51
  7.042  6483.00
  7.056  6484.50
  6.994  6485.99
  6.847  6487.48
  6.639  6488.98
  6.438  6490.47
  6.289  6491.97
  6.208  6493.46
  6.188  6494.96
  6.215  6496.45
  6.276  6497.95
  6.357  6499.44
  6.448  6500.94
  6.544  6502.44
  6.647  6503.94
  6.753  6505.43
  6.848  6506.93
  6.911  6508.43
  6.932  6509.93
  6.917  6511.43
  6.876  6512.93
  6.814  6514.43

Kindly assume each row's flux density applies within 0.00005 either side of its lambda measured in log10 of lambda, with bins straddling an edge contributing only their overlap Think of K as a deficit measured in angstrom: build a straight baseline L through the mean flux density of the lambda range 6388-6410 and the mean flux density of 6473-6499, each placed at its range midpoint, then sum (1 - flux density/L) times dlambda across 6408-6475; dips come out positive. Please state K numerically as -2.3 angstrom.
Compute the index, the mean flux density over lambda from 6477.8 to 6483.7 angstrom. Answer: 7.06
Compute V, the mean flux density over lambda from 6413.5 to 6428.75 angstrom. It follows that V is 7.07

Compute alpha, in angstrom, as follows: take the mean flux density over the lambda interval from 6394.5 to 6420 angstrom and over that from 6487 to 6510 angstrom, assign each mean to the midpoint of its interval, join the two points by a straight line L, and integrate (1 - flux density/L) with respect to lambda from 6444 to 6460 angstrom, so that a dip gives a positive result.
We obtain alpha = -0.9 angstrom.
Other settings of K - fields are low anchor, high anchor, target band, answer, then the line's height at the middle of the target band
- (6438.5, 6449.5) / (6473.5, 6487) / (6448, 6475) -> -0.60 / 6.99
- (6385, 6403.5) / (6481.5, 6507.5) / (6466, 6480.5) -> -1.48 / 6.63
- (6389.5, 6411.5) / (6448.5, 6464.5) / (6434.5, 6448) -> 0.35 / 6.97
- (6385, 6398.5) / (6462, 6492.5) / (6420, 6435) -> -0.32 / 6.93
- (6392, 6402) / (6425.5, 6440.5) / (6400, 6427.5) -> -0.34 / 6.86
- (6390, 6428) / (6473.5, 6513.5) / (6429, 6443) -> 0.05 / 6.87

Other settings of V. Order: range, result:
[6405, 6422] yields 6.97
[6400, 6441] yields 6.93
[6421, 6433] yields 7.11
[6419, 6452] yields 6.97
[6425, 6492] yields 7.02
